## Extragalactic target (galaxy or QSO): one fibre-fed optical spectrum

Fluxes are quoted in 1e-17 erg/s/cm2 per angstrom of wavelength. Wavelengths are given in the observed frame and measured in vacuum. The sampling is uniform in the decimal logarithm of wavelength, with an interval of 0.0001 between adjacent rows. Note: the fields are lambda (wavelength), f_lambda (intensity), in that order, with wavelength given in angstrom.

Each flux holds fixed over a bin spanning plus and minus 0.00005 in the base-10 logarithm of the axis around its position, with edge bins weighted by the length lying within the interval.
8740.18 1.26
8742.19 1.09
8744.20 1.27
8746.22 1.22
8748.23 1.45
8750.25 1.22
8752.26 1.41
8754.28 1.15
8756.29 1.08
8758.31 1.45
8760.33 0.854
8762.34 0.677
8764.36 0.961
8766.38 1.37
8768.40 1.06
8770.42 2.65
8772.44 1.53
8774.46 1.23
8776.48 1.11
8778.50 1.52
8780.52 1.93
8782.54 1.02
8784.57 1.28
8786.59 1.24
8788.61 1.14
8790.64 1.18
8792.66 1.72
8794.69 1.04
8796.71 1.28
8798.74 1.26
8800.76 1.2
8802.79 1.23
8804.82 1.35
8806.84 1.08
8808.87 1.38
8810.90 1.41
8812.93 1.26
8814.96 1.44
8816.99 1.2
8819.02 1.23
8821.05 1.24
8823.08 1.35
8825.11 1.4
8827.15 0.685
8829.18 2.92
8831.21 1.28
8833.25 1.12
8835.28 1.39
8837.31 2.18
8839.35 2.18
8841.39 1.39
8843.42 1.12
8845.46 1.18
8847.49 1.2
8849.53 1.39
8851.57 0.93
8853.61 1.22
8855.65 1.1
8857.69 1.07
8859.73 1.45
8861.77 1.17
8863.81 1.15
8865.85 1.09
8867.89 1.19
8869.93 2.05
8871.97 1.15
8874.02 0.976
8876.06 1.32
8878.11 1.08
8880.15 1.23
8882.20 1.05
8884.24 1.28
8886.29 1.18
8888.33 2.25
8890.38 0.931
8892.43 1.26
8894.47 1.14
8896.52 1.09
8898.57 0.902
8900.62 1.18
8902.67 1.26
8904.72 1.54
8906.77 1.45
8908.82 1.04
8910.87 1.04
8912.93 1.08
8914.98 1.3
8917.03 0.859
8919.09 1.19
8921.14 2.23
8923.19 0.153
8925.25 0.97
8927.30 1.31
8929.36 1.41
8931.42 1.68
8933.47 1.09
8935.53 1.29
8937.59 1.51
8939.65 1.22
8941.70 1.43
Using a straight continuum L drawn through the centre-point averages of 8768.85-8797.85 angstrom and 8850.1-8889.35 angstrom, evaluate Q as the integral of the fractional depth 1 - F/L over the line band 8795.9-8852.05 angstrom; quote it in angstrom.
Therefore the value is -1.4 angstrom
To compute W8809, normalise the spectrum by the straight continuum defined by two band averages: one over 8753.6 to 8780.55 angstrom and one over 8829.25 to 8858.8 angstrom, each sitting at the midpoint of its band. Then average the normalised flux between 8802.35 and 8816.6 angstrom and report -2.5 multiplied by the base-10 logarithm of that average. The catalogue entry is 0.04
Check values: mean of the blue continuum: 1.31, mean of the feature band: 1.31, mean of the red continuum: 1.39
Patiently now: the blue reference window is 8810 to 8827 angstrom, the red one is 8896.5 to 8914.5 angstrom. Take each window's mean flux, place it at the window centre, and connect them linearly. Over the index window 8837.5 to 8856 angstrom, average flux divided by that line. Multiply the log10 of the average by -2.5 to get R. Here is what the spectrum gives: -0.08 mag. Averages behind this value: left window 1.28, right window 1.18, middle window 1.35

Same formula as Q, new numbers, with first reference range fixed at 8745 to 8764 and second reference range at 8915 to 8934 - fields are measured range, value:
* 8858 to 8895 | -2.16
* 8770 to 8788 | -4.40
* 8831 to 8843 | -4.02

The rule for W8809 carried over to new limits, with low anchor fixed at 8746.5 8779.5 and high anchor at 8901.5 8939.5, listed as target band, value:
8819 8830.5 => -0.17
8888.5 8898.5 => 0.06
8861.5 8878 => 0.00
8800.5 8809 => 0.04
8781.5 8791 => 0.10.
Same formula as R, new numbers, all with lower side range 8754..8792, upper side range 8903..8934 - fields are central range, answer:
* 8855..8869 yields 0.06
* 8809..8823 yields -0.03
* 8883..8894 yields -0.10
